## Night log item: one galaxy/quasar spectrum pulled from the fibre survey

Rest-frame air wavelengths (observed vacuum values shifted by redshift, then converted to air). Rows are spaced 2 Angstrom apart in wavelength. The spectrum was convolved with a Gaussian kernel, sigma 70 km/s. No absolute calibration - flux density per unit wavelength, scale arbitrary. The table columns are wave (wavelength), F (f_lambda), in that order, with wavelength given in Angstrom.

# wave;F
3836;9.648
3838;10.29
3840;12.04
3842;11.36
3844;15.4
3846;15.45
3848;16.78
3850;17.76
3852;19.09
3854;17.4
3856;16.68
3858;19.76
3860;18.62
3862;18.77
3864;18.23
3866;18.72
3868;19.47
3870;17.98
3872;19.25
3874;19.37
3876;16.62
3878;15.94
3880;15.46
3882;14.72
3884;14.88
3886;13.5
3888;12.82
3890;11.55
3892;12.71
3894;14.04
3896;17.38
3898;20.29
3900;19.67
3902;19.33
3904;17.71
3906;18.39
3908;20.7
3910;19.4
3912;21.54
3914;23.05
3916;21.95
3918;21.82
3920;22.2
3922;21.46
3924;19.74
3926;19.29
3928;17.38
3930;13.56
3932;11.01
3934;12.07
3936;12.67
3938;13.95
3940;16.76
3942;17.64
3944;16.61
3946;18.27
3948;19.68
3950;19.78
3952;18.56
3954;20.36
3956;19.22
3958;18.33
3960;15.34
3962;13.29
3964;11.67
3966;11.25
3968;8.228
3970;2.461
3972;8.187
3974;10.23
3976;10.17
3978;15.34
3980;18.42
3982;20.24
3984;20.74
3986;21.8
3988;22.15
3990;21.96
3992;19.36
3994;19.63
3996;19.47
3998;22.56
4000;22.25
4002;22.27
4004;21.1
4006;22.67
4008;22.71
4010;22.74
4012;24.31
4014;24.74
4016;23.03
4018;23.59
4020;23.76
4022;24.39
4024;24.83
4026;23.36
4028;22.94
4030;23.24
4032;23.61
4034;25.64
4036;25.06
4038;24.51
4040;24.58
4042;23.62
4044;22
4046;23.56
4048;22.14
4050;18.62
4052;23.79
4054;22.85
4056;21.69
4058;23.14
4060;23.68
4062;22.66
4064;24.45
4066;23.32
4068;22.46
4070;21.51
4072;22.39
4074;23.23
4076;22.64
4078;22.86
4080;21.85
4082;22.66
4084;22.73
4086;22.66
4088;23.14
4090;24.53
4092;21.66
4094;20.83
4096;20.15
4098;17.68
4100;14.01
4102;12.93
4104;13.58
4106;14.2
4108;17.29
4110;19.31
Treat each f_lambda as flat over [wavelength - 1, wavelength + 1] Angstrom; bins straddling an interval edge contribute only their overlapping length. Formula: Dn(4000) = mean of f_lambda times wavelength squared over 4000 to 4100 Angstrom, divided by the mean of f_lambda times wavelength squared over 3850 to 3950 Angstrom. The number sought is 1.4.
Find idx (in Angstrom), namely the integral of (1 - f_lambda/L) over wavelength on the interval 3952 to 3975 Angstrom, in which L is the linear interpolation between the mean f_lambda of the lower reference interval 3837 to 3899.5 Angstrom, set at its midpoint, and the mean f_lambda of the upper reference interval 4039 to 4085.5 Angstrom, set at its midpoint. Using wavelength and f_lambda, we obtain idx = 7.7 Angstrom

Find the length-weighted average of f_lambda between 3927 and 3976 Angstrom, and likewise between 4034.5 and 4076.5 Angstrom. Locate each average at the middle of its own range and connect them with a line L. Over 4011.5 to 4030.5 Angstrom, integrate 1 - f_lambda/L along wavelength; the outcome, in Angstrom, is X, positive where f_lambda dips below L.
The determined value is -3.5 Angstrom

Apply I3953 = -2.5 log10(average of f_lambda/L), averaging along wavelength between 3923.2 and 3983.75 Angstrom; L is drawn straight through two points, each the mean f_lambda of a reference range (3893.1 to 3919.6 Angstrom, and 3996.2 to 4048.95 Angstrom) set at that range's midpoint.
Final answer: 0.37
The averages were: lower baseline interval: 19.7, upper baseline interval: 23.4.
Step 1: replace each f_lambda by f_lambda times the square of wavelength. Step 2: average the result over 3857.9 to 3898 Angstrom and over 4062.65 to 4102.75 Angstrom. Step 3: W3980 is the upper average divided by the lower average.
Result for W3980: 1.44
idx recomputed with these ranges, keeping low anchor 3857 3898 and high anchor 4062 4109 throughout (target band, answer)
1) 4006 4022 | -3.61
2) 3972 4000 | 0.49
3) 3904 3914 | -1.68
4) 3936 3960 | 0.25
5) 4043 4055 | -1.37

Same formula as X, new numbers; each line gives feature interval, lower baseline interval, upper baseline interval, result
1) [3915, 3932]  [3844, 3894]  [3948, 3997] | -2.87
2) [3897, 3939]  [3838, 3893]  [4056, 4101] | -2.04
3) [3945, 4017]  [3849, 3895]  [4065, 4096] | 6.02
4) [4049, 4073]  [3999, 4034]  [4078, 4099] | -0.15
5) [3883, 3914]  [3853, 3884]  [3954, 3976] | -2.45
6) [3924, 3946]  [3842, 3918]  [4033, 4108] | 3.85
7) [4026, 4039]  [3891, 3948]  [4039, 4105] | -2.16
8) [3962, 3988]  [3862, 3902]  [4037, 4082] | 8.28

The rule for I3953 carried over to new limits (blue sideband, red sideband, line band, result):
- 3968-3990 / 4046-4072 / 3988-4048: -0.23 mag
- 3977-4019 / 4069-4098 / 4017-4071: -0.07 mag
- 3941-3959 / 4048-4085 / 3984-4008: -0.06 mag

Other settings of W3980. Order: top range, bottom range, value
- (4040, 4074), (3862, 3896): 1.54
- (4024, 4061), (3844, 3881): 1.43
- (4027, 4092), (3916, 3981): 1.57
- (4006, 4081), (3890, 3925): 1.29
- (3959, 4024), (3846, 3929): 1.08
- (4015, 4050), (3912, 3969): 1.45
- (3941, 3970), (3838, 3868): 1.00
